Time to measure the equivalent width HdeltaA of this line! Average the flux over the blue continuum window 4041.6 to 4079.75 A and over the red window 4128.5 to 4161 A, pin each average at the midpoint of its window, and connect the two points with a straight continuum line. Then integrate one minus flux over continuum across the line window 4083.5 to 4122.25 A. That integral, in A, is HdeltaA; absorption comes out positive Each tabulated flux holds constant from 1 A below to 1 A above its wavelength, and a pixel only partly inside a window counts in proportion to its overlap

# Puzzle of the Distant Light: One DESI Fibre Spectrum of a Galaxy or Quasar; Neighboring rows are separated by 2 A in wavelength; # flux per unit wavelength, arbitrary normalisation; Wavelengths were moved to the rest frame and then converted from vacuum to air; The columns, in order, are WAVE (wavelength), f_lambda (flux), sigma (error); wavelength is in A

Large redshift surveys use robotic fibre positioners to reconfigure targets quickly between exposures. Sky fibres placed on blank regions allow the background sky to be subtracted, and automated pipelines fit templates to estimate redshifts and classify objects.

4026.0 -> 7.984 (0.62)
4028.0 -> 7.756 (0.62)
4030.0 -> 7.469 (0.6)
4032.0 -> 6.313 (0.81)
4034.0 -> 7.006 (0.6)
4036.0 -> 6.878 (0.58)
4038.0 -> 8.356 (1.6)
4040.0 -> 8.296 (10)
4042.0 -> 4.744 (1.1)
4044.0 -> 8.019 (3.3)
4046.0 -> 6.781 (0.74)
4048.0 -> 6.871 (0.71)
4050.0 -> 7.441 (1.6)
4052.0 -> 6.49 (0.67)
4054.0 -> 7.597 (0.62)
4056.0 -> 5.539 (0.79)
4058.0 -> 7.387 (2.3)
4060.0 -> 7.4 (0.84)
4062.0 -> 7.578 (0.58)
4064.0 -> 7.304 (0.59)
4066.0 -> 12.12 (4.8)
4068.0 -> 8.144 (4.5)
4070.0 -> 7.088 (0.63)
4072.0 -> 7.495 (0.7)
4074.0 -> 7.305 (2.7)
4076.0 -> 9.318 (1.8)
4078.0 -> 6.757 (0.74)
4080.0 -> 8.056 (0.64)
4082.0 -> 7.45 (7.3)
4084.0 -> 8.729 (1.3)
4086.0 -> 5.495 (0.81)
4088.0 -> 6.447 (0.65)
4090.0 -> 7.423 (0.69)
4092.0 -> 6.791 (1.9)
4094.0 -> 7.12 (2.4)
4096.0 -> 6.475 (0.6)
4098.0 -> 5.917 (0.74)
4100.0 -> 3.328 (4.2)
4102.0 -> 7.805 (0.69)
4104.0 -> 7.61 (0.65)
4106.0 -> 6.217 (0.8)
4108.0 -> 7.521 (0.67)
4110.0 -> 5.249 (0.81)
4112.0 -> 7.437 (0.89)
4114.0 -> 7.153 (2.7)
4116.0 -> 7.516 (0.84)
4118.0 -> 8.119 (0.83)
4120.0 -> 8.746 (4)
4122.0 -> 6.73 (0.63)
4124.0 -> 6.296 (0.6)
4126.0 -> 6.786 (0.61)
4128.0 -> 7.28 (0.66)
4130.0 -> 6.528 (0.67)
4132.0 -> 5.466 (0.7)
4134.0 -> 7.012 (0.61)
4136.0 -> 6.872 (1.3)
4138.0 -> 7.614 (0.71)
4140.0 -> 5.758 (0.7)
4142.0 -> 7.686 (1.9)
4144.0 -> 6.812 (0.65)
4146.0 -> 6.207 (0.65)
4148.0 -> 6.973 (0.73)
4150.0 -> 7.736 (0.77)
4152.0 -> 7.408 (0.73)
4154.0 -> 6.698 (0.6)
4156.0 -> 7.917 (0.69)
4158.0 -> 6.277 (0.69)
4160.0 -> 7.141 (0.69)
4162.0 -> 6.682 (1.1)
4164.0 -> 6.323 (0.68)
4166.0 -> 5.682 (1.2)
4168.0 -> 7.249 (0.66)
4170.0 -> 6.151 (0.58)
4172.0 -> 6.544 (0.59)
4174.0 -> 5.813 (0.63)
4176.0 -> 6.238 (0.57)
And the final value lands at 1.7 A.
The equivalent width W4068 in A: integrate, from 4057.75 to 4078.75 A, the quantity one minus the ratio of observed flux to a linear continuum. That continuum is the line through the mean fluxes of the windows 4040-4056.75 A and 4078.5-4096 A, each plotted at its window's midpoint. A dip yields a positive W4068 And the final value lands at -3.2 A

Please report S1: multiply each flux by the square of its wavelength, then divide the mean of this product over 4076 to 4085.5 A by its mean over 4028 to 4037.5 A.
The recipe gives 1.1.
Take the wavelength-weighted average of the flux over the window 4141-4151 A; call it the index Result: 7.08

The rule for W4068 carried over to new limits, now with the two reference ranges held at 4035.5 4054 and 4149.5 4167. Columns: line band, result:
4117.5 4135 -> -0.09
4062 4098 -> -2.68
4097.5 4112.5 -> 1.32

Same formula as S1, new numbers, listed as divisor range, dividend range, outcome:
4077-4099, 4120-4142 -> 0.99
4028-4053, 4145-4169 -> 1.02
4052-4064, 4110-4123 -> 1.08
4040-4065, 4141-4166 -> 1.04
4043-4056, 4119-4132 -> 1.02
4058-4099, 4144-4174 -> 0.93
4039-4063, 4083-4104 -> 0.96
